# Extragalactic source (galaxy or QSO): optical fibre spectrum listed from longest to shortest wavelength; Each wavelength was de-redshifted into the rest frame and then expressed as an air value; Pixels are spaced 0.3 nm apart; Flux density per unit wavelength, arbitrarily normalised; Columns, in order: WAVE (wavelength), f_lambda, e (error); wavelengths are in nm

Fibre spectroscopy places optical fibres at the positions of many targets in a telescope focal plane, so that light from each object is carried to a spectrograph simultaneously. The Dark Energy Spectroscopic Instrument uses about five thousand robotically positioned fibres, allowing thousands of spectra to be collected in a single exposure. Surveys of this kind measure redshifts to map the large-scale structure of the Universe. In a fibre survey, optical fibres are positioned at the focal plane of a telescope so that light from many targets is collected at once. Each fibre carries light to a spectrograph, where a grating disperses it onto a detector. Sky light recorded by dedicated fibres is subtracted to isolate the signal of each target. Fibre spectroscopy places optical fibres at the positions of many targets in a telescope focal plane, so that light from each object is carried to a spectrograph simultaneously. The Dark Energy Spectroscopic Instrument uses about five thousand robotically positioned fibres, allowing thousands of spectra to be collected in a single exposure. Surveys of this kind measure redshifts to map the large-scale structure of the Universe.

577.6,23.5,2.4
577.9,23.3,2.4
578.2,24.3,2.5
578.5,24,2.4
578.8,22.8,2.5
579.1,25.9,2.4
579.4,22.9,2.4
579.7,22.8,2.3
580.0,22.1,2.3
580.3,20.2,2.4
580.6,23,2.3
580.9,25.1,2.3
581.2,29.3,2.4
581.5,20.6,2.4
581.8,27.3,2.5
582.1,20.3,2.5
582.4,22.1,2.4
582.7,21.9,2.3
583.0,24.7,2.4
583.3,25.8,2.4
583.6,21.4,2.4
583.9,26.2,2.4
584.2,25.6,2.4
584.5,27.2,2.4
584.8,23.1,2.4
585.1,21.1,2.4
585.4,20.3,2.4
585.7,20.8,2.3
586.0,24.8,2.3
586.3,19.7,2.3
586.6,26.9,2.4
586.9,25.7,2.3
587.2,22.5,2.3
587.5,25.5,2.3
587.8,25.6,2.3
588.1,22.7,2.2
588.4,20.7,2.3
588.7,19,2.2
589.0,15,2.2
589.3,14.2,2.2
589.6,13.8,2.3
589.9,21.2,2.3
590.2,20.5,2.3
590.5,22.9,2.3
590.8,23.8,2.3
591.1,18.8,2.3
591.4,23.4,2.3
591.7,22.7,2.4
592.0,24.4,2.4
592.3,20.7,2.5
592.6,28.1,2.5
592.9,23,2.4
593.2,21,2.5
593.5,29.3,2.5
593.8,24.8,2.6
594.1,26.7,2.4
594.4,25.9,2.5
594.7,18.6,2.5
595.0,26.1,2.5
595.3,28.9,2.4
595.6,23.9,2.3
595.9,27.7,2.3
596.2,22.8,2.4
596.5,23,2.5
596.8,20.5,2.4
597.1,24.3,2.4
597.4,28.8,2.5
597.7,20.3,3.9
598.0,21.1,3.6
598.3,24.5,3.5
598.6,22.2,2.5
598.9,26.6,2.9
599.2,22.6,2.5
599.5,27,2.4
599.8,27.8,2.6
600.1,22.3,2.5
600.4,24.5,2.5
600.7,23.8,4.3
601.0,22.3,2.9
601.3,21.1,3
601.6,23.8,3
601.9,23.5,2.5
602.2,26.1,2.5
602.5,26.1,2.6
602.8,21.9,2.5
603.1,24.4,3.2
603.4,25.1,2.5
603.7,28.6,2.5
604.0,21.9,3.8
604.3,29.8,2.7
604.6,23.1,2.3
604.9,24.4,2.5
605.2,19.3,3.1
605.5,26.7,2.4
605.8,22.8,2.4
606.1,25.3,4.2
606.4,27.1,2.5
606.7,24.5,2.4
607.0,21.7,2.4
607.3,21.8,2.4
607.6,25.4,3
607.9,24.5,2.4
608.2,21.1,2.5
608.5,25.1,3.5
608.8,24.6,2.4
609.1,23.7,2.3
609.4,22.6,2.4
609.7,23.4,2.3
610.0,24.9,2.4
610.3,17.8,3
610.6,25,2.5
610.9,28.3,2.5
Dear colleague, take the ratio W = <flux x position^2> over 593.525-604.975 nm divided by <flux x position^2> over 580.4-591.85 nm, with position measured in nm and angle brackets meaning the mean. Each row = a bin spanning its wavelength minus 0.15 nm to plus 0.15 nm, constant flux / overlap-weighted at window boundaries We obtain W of 1.14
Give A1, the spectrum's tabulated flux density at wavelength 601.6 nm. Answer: 23.8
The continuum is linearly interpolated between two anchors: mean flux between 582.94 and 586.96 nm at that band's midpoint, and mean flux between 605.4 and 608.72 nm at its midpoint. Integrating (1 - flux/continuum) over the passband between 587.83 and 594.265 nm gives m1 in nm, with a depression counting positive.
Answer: 0.55 nm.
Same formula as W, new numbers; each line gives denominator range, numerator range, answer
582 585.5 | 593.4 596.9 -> 1.10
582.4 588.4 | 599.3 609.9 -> 1.09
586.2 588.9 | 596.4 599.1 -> 1.05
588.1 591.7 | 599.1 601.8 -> 1.26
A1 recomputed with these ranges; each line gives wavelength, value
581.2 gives 29.3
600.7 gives 23.8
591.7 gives 22.7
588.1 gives 22.7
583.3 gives 25.8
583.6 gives 21.4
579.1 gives 25.9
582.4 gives 22.1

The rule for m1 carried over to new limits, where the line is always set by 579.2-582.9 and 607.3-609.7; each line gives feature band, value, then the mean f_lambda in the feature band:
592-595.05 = -0.12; 24.4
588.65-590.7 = 0.45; 18.2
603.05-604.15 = -0.07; 25.1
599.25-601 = -0.09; 24.7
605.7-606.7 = -0.06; 25.1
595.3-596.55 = -0.08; 25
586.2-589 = 0.07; 22.8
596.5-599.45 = 0.00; 23.5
